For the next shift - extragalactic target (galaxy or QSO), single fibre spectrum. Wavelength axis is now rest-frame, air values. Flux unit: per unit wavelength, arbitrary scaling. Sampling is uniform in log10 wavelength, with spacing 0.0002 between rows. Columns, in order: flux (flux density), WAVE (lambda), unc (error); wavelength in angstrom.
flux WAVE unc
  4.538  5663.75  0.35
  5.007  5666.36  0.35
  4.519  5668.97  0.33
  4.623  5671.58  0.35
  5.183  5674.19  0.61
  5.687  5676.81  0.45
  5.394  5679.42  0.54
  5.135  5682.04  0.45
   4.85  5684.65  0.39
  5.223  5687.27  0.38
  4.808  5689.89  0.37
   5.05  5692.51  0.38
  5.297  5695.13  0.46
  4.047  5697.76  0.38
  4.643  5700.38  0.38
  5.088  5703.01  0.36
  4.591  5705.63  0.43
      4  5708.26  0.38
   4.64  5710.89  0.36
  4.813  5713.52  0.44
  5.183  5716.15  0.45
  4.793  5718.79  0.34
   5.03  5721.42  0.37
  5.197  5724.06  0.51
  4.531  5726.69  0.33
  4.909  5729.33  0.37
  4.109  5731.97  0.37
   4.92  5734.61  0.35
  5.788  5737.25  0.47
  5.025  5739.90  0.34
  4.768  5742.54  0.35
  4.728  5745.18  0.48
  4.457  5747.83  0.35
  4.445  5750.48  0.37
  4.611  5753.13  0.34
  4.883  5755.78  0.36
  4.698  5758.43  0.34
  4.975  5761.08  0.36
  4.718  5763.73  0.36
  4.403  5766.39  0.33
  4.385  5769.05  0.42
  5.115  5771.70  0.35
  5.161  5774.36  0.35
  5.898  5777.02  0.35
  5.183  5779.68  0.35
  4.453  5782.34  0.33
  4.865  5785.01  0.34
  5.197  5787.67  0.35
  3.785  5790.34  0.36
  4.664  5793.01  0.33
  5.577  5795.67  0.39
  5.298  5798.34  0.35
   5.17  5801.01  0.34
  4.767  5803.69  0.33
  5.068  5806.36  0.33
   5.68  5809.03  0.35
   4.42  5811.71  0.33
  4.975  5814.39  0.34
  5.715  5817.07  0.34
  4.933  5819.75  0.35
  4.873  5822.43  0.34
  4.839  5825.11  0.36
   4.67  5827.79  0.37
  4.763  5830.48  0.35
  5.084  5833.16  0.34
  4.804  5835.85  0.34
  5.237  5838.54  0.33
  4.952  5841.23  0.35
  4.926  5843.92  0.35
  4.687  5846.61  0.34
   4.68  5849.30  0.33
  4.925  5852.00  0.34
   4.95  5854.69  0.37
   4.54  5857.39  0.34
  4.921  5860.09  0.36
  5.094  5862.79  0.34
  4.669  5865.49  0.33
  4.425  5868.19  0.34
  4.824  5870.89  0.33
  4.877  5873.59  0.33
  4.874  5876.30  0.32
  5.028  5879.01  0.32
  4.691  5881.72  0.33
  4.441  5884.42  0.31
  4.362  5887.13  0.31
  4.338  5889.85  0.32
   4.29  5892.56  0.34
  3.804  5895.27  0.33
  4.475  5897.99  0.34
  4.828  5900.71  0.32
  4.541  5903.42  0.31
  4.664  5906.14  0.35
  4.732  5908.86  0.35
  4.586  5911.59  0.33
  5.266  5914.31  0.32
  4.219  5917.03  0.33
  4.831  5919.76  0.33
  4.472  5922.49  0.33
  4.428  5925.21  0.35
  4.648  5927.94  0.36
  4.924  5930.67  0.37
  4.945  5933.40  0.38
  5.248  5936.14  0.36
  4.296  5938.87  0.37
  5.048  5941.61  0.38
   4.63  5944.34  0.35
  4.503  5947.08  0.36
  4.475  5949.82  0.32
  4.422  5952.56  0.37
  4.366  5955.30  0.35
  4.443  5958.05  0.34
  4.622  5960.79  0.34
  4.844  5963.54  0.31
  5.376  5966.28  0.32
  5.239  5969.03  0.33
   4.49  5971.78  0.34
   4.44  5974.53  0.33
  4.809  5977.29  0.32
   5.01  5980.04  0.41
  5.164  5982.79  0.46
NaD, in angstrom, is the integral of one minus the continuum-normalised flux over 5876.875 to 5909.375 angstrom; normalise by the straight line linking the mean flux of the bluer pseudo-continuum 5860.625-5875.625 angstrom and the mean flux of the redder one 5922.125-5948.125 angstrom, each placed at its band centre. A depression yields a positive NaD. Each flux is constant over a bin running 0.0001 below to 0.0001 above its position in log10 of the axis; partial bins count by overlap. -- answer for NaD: 1.7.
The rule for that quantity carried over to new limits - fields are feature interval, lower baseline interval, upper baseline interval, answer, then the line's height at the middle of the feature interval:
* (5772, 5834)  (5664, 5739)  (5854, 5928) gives -3.26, 4.75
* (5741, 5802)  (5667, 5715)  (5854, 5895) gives -0.86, 4.78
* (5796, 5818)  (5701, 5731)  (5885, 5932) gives -2.21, 4.68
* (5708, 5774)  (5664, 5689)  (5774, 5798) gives 2.95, 5.01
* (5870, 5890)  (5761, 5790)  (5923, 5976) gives 0.35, 4.78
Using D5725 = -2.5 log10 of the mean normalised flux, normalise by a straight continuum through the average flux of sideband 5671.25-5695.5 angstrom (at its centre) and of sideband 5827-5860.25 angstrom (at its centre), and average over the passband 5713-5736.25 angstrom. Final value 0.05 mag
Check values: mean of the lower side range 5.14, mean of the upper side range 4.86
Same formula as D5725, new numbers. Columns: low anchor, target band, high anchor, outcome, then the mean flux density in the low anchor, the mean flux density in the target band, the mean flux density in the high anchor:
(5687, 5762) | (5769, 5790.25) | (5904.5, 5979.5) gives -0.05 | 4.79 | 5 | 4.7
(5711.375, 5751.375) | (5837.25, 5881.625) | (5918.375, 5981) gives -0.02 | 4.85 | 4.85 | 4.72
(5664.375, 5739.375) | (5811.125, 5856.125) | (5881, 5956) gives -0.05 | 4.89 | 4.91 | 4.59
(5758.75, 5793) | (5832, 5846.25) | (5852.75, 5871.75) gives -0.04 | 4.83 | 4.98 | 4.78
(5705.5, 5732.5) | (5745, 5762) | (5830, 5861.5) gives 0.02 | 4.73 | 4.67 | 4.88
